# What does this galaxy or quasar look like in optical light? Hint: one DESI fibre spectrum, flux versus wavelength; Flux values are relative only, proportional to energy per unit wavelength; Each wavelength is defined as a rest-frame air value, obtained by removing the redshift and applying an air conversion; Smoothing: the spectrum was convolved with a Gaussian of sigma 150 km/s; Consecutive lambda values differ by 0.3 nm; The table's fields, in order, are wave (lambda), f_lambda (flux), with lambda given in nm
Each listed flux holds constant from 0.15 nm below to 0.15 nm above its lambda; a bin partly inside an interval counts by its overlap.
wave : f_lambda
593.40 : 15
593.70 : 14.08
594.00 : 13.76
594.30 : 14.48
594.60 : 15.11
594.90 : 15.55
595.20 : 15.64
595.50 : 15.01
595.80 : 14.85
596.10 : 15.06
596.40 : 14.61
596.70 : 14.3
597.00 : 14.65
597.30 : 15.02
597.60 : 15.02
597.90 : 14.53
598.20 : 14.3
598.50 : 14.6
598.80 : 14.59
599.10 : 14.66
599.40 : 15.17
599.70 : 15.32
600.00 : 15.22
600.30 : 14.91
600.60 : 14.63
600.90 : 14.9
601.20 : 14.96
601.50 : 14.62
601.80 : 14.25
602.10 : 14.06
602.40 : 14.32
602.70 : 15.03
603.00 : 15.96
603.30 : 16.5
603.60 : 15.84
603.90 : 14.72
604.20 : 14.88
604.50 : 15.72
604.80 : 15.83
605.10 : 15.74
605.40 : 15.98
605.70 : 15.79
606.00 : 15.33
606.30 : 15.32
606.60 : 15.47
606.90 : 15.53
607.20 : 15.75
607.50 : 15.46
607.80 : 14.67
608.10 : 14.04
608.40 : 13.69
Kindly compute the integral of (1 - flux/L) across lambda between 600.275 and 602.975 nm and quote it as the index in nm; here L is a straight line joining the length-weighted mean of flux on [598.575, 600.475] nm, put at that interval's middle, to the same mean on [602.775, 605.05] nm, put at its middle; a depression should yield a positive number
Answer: 0.105 nm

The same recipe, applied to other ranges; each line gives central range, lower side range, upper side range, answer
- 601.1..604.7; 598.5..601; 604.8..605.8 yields 0.08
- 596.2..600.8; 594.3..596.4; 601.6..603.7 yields 0.10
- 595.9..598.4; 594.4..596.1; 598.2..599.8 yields 0.05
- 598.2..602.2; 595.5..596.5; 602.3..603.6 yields 0.14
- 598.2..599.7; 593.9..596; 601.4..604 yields 0.02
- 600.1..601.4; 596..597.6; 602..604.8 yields 0.02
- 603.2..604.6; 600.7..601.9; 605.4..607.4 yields -0.03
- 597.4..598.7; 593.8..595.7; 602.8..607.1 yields 0.04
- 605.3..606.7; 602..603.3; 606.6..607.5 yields -0.01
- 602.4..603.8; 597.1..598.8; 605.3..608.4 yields -0.06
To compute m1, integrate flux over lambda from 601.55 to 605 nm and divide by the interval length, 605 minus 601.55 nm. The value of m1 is 15.2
